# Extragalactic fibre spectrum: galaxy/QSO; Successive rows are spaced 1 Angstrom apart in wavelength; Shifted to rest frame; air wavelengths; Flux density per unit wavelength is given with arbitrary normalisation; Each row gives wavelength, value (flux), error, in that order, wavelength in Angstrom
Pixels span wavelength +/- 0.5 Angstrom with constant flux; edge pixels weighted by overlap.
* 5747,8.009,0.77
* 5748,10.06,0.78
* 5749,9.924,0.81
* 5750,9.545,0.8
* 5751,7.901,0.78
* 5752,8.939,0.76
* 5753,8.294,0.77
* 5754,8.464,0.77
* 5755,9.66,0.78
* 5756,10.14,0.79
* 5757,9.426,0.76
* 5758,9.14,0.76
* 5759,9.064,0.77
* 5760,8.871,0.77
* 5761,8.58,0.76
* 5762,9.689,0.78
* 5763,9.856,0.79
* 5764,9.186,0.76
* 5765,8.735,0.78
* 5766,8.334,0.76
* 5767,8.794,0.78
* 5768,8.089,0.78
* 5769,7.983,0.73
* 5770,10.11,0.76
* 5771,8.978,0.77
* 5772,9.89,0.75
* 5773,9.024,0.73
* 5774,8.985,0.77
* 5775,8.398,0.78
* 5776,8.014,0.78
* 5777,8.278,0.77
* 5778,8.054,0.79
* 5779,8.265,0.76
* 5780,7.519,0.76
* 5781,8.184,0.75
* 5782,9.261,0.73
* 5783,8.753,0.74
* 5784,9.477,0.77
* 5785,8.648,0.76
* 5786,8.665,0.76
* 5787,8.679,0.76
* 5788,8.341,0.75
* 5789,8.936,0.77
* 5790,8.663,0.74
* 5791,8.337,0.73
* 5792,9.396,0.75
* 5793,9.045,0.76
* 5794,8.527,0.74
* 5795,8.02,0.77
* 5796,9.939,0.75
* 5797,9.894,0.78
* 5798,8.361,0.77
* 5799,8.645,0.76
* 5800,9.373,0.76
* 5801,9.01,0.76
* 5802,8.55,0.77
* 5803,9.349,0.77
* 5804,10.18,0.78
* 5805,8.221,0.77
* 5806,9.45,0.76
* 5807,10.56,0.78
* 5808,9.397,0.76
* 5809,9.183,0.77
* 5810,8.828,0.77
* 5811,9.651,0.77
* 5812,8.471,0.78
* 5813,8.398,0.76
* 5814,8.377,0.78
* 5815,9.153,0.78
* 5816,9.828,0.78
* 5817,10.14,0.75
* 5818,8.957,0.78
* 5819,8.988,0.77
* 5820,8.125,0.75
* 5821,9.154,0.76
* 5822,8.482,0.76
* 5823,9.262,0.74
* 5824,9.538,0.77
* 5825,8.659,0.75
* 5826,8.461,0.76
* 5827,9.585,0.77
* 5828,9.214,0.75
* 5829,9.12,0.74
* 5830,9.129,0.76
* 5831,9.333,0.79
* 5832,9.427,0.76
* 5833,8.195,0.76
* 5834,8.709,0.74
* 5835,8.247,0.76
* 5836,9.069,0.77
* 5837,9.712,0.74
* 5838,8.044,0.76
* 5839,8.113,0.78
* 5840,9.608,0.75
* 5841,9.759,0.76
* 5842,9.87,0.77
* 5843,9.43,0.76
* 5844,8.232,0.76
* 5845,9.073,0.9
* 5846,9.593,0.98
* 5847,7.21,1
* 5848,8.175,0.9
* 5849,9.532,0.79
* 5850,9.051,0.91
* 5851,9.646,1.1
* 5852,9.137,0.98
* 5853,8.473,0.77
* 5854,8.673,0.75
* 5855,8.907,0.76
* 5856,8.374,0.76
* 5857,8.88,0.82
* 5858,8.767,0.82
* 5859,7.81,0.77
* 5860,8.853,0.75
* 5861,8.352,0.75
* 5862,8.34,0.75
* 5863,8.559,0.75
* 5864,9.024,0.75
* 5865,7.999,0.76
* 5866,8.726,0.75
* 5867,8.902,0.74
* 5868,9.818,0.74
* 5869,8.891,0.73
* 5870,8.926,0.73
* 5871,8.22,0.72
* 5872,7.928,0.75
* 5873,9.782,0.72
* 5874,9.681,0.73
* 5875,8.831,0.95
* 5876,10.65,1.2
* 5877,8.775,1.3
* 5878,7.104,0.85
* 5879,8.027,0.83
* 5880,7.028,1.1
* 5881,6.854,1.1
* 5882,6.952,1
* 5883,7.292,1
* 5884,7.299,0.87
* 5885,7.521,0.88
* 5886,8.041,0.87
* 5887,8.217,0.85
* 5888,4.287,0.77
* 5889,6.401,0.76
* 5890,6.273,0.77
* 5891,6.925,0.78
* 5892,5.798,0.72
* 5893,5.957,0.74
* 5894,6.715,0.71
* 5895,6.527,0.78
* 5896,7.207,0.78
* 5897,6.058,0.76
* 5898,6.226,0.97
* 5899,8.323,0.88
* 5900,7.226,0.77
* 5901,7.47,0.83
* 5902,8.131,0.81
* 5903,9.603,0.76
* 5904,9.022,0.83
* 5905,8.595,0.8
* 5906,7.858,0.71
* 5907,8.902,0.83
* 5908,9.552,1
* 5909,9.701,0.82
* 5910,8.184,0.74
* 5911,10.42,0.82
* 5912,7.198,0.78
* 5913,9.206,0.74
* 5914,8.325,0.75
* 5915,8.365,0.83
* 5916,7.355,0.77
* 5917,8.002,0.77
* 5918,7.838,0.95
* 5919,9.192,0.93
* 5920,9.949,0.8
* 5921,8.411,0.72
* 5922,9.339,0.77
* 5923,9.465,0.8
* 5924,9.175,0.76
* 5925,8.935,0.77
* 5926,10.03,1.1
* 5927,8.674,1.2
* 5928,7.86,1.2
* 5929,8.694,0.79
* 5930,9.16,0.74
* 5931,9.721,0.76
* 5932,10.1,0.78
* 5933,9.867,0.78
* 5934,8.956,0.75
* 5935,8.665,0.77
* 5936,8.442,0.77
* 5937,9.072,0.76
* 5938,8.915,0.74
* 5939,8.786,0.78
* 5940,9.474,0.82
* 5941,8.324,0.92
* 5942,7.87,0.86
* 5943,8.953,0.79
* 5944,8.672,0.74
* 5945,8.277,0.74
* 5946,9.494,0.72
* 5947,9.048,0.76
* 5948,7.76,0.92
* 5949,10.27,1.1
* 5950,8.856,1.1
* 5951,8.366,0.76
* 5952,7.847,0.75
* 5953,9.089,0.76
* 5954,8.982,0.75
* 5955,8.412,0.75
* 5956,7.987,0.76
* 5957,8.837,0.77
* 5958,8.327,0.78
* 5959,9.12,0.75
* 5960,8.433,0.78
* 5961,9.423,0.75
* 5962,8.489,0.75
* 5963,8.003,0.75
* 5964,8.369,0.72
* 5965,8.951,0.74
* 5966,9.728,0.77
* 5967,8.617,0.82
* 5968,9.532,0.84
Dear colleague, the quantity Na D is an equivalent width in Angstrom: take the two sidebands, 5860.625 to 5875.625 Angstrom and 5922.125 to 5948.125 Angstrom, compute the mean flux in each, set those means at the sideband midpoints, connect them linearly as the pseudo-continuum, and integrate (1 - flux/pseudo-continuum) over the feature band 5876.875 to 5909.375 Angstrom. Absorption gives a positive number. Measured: 5.3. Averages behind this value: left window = 8.82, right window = 8.96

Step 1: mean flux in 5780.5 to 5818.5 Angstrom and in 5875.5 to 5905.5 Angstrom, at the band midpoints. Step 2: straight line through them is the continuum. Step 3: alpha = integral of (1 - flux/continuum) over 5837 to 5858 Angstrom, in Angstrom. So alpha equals -2.0 Angstrom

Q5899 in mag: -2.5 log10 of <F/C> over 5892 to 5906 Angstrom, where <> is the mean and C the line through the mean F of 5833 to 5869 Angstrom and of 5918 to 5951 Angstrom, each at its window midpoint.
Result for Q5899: 0.20 mag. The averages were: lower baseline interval 8.81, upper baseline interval 8.99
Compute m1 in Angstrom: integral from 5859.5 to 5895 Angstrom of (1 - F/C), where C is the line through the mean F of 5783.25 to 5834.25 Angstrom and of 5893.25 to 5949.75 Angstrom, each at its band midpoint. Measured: 3.5 Angstrom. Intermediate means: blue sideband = 9.02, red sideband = 8.59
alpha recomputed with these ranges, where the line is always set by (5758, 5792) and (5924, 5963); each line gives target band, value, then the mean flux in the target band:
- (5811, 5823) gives -0.2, 8.96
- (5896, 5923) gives 1.3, 8.4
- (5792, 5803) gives -0.3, 8.98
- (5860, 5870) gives 0.1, 8.75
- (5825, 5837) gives -0.3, 8.97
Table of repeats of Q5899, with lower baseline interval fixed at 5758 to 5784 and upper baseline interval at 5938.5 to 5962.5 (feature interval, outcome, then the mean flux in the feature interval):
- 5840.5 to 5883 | 0.009 mag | 8.67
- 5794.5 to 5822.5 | -0.040 mag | 9.1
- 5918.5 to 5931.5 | -0.049 mag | 9.12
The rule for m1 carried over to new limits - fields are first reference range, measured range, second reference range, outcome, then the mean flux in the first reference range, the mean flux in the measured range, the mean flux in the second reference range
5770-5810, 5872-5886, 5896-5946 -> 0.97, 8.9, 8.13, 8.66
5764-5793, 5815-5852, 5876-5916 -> -3.67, 8.69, 9.02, 7.66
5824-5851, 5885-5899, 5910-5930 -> 3.52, 8.97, 6.61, 8.76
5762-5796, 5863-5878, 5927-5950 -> -0.15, 8.74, 8.93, 8.92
